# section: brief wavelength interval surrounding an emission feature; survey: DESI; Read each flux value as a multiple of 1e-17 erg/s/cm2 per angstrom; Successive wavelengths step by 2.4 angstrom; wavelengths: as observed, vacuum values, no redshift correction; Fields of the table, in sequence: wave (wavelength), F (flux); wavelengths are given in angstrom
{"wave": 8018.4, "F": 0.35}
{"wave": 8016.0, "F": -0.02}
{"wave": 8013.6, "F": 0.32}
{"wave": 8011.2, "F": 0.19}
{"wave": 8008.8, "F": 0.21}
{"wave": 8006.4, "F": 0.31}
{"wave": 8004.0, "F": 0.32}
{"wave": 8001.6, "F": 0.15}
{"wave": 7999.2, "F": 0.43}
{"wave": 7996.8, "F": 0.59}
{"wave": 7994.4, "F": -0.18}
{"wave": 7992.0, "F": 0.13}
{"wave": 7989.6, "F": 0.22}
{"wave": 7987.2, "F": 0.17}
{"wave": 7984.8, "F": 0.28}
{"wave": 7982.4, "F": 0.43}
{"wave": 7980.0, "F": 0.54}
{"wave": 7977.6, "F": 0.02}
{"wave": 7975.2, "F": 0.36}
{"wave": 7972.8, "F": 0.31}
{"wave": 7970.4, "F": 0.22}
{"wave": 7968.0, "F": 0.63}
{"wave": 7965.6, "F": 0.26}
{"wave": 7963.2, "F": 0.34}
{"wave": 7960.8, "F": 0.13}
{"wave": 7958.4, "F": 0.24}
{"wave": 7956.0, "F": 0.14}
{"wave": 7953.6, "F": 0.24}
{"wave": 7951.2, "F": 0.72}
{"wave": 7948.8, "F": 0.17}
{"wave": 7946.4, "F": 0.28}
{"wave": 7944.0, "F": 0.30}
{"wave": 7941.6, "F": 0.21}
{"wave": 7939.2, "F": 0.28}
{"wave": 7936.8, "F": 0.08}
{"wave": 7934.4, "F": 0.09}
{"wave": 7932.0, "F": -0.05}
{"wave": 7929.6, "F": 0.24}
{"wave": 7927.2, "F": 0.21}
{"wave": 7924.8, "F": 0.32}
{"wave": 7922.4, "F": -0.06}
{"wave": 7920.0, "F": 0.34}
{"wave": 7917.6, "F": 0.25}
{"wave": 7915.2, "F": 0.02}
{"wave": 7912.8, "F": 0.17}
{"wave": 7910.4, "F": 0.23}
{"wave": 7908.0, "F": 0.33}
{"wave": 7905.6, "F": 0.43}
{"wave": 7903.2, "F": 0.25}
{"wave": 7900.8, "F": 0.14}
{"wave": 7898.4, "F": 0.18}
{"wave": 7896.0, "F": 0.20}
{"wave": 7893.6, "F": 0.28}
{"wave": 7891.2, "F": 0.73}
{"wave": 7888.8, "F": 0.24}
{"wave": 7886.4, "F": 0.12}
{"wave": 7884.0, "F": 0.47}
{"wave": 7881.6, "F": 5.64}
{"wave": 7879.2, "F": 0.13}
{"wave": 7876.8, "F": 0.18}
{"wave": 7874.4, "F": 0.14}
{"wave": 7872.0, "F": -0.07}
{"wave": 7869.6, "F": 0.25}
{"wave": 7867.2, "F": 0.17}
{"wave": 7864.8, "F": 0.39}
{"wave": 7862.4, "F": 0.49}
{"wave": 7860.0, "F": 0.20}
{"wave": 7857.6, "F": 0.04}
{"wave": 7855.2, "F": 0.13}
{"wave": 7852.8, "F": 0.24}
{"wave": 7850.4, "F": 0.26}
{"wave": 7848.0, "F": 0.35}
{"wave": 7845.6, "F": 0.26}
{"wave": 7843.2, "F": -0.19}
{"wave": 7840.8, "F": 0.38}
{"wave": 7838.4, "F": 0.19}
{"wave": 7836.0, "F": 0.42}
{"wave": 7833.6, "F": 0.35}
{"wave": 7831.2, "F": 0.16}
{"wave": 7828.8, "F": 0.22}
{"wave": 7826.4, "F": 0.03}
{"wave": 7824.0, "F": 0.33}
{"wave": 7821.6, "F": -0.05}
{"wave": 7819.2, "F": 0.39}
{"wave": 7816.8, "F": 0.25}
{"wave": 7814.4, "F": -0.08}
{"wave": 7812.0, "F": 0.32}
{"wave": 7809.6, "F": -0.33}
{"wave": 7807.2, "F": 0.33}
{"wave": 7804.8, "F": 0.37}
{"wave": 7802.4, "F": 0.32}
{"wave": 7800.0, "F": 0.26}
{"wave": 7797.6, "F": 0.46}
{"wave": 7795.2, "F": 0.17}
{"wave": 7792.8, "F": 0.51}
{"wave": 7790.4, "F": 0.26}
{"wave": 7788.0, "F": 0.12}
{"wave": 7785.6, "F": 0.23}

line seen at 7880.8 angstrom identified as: [O III] 5007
